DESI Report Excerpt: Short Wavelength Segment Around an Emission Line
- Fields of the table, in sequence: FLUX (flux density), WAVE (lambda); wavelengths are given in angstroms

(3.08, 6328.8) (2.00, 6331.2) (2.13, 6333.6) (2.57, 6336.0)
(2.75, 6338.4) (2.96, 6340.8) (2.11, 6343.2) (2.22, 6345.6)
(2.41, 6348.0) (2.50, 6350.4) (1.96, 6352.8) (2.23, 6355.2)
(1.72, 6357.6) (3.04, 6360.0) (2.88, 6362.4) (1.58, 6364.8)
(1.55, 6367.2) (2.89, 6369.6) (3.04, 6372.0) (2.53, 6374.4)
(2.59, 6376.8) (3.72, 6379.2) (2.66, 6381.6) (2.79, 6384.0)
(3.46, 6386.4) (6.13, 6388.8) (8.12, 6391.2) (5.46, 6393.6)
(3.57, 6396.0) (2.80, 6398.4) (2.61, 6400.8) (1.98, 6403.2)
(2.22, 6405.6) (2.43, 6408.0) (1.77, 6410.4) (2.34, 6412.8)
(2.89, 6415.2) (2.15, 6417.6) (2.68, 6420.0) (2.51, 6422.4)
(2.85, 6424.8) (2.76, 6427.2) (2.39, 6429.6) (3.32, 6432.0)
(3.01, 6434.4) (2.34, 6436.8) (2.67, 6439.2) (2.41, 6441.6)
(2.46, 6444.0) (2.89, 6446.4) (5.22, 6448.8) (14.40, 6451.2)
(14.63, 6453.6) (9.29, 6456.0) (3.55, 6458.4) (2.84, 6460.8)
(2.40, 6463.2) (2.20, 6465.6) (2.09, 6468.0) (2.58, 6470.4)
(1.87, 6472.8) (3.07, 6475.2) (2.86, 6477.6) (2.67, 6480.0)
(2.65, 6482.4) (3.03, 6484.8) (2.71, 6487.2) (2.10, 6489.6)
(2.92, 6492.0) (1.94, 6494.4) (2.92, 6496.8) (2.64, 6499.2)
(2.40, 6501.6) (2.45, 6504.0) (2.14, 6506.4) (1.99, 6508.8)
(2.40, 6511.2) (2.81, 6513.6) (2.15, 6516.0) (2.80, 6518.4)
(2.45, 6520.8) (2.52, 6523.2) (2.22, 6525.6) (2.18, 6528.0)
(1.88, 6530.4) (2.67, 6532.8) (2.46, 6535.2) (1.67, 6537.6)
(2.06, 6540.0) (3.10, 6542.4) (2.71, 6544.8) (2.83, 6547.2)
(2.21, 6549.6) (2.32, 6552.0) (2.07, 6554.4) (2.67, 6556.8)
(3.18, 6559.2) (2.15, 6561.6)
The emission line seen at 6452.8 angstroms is [O III] 5007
